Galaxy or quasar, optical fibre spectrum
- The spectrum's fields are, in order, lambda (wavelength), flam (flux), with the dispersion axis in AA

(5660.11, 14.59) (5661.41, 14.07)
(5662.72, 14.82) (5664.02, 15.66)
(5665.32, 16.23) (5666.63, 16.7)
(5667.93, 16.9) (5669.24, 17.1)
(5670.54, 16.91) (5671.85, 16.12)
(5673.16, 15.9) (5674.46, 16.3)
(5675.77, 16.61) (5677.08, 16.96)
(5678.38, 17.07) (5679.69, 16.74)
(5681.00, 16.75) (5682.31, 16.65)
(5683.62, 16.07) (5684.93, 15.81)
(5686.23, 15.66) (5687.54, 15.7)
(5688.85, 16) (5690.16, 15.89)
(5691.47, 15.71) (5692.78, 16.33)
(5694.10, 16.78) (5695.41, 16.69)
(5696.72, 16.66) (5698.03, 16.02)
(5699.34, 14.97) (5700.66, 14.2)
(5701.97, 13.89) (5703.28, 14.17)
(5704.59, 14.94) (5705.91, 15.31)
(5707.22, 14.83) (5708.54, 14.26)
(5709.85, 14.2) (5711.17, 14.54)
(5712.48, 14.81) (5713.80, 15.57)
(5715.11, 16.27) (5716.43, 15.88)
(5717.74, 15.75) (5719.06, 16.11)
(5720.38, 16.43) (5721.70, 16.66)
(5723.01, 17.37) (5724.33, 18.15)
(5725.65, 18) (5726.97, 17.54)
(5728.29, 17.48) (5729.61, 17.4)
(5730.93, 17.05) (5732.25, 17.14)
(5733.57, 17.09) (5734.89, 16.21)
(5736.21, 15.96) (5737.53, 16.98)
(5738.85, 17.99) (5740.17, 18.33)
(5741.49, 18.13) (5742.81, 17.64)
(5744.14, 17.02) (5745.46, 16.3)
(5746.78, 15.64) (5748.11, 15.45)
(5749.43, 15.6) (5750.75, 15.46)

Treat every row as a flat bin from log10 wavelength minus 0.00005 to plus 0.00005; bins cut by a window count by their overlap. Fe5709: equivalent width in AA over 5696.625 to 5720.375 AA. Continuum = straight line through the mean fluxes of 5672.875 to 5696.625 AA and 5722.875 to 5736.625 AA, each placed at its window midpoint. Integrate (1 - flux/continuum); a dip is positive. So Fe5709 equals 2.4 AA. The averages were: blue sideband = 16.3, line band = 15.1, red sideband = 17.2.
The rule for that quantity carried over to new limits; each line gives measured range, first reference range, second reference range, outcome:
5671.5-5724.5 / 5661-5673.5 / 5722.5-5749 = 2.2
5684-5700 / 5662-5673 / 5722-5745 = 0.6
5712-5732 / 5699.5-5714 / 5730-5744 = -1.0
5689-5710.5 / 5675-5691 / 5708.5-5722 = 0.8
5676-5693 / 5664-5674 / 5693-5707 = -0.4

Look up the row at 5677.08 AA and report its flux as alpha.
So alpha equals 16.96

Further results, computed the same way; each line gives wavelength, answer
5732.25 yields 17.14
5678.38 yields 17.07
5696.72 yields 16.66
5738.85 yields 17.99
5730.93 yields 17.05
